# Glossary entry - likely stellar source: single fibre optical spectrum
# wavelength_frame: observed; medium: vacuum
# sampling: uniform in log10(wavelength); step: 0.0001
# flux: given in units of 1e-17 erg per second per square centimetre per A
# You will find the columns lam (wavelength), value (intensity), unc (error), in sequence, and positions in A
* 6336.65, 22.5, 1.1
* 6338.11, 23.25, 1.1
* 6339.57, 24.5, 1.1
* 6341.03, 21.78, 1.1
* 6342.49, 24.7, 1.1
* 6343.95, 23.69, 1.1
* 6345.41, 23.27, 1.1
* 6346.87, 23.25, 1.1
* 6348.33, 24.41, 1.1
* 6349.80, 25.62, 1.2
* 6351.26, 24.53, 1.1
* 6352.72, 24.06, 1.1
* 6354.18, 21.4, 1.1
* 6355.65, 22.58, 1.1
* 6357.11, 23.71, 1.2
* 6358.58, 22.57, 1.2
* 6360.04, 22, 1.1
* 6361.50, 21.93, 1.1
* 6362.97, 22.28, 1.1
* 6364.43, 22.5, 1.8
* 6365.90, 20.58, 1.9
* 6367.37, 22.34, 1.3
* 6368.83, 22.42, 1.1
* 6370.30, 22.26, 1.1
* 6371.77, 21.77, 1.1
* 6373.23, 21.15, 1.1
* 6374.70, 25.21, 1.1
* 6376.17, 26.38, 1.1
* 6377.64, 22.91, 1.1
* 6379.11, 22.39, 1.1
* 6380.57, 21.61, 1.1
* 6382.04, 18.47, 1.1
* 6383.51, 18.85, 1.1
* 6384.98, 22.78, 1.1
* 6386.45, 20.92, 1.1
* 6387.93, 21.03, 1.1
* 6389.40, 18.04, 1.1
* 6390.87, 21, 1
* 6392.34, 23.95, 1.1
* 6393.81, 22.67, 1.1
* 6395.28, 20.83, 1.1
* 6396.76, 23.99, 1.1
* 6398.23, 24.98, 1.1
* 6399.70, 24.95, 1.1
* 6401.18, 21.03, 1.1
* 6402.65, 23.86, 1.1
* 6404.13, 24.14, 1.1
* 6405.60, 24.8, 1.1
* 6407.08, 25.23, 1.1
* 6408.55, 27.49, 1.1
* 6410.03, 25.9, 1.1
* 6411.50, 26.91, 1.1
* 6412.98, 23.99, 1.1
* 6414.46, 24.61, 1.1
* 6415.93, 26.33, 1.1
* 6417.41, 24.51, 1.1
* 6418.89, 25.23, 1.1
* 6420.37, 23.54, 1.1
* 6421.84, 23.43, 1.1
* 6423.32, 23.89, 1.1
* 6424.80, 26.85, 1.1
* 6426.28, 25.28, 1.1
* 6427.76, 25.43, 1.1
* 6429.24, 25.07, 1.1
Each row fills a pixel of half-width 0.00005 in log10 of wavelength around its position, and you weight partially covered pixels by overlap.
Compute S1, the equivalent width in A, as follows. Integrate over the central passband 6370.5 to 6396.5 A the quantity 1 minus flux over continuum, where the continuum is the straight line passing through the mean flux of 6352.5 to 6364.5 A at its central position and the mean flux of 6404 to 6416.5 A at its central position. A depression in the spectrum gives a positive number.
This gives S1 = 2.3 A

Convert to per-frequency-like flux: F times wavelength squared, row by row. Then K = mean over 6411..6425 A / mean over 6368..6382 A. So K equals 1.1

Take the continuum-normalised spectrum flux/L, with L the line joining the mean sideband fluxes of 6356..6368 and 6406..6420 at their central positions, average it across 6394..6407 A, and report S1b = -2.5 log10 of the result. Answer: 0.05 mag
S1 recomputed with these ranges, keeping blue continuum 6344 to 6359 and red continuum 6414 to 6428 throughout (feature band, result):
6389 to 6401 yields 0.9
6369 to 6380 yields 0.4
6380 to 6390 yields 1.6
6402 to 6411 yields -0.2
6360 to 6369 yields 0.7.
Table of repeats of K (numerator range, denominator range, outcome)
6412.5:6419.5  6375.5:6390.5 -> 1.18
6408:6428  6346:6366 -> 1.12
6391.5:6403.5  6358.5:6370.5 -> 1.07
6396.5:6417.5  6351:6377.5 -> 1.11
